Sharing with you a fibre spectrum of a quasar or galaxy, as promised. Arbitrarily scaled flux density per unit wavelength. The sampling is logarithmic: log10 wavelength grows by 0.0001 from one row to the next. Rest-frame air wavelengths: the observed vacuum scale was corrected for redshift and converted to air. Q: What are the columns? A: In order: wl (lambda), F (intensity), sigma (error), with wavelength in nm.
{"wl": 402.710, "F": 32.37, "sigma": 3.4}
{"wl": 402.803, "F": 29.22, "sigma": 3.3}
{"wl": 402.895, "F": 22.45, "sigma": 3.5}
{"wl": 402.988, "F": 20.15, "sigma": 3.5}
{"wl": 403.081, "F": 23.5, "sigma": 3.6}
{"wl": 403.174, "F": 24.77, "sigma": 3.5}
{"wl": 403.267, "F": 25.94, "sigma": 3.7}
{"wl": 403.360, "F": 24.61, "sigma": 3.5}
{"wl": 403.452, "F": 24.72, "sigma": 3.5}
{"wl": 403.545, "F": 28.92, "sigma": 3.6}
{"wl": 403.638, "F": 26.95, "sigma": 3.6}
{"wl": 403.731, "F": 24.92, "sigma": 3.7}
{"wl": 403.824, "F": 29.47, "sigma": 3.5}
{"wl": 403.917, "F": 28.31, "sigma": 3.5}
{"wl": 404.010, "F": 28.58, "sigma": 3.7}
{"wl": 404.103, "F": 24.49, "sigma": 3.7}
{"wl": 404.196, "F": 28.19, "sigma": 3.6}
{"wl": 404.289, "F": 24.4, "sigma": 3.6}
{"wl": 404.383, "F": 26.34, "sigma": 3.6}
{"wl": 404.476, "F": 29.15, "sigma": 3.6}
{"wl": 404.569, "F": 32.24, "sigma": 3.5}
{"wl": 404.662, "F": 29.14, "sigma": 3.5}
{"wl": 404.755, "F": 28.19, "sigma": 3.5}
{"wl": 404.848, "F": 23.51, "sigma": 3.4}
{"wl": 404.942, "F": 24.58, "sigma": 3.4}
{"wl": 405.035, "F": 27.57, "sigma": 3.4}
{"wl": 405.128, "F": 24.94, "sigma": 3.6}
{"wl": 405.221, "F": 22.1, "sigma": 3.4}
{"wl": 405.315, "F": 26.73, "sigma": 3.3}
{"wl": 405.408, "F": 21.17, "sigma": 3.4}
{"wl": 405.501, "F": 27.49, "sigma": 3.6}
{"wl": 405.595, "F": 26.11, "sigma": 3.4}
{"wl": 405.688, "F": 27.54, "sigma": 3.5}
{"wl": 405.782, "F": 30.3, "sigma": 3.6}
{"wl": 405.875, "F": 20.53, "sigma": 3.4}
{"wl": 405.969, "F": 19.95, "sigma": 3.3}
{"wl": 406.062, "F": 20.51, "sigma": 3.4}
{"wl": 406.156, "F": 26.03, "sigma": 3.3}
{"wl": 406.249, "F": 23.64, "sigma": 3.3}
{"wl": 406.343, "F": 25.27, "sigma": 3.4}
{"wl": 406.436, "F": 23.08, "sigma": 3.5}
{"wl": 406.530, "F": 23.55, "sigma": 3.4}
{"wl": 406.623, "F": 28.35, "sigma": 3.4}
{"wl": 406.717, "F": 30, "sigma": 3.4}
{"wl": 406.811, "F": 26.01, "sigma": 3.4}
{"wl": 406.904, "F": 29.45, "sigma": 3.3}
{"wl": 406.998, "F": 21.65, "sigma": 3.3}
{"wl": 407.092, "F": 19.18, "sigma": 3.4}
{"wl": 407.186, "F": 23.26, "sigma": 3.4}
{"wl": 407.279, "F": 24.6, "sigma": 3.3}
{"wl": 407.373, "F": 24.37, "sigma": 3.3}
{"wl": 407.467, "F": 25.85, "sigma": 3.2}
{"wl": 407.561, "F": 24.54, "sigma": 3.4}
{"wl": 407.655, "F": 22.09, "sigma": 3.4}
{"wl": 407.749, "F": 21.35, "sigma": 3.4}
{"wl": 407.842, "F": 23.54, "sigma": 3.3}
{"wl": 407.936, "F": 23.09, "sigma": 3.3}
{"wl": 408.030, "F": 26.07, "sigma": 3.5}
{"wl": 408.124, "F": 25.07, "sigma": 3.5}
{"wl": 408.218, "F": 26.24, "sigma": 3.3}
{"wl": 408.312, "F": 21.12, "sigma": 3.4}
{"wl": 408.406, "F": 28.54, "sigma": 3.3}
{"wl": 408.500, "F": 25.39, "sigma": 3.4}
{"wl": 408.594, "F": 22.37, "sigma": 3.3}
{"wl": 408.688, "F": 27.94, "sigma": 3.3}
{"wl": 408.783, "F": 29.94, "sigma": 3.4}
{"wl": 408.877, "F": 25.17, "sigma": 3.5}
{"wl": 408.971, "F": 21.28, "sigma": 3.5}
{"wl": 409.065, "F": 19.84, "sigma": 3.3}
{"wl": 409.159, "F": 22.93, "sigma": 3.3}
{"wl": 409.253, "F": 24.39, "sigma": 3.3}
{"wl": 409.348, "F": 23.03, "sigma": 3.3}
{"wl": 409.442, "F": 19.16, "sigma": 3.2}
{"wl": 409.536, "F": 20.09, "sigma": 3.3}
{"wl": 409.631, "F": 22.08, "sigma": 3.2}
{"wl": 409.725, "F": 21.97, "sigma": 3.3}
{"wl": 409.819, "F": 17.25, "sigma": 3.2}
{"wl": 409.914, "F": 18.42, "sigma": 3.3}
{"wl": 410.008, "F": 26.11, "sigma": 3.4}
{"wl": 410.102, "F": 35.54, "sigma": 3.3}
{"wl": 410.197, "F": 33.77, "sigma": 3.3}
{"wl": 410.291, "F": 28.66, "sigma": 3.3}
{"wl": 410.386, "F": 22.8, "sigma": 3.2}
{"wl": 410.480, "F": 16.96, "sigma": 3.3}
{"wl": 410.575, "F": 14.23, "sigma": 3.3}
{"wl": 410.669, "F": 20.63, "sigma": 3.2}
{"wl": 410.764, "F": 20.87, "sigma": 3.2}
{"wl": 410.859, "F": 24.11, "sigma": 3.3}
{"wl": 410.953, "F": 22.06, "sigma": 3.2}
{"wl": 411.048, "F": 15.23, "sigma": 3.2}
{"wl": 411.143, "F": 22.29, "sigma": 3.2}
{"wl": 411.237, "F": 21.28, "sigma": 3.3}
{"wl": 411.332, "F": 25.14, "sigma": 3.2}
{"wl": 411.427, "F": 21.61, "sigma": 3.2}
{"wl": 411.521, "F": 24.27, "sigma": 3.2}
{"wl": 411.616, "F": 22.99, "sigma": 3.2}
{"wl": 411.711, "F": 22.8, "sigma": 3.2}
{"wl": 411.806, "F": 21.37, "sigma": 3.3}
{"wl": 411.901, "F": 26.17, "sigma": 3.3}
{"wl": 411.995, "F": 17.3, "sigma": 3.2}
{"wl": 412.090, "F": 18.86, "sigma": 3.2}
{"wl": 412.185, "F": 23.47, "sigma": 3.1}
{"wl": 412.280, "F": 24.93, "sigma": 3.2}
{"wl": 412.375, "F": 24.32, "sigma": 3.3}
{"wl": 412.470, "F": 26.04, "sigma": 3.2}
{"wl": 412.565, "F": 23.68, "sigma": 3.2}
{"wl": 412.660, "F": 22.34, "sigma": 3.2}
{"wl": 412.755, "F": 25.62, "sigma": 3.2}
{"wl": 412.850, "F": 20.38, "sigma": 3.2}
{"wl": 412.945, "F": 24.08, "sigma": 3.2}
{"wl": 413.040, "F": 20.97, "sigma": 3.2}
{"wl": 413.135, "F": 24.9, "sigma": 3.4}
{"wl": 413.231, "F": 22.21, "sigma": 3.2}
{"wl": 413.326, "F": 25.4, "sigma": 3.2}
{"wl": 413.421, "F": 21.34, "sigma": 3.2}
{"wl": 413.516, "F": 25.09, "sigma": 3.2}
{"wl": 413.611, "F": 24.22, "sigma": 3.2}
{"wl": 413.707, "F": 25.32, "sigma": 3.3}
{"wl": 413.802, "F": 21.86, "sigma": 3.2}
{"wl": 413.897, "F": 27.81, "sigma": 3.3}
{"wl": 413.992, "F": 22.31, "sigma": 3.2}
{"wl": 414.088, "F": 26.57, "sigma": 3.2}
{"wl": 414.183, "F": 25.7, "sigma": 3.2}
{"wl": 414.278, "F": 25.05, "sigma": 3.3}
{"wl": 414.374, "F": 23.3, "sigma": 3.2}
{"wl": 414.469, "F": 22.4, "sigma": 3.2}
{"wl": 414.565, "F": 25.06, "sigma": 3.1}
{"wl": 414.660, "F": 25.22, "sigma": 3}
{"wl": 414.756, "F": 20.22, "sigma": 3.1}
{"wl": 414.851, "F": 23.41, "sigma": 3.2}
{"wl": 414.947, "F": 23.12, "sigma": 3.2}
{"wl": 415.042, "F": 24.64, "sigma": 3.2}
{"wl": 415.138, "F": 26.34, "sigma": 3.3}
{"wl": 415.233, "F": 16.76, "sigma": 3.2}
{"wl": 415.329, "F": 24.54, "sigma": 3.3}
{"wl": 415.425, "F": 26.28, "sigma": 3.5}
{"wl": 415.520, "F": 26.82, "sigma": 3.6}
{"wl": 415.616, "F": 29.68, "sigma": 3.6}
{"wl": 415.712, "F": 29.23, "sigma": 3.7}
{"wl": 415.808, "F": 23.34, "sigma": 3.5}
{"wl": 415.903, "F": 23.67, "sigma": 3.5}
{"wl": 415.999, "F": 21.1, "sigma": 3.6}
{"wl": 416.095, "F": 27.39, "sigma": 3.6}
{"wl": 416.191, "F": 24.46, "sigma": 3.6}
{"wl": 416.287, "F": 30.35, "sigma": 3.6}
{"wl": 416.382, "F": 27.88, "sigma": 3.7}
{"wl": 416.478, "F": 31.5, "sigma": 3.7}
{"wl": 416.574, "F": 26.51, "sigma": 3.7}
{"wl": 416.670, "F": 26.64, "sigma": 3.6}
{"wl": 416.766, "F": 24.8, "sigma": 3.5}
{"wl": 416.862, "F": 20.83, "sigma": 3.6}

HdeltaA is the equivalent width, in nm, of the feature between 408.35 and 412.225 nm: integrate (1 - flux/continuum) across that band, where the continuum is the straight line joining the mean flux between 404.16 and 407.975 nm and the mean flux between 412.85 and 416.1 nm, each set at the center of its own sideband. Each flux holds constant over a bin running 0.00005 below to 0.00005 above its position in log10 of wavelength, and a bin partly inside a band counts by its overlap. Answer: 0.28 nm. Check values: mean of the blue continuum 25.1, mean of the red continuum 24.2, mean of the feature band 22.9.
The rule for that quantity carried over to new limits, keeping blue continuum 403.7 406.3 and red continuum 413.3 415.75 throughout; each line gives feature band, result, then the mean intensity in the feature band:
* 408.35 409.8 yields 0.11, 23.5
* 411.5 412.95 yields 0.11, 23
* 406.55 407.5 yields 0.02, 25.2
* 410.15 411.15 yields 0.13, 21.9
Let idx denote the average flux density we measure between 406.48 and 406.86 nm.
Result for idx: 27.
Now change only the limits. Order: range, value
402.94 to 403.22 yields 22.8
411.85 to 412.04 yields 21.9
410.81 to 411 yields 23.1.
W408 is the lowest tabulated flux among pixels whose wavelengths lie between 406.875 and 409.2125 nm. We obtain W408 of 19.18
